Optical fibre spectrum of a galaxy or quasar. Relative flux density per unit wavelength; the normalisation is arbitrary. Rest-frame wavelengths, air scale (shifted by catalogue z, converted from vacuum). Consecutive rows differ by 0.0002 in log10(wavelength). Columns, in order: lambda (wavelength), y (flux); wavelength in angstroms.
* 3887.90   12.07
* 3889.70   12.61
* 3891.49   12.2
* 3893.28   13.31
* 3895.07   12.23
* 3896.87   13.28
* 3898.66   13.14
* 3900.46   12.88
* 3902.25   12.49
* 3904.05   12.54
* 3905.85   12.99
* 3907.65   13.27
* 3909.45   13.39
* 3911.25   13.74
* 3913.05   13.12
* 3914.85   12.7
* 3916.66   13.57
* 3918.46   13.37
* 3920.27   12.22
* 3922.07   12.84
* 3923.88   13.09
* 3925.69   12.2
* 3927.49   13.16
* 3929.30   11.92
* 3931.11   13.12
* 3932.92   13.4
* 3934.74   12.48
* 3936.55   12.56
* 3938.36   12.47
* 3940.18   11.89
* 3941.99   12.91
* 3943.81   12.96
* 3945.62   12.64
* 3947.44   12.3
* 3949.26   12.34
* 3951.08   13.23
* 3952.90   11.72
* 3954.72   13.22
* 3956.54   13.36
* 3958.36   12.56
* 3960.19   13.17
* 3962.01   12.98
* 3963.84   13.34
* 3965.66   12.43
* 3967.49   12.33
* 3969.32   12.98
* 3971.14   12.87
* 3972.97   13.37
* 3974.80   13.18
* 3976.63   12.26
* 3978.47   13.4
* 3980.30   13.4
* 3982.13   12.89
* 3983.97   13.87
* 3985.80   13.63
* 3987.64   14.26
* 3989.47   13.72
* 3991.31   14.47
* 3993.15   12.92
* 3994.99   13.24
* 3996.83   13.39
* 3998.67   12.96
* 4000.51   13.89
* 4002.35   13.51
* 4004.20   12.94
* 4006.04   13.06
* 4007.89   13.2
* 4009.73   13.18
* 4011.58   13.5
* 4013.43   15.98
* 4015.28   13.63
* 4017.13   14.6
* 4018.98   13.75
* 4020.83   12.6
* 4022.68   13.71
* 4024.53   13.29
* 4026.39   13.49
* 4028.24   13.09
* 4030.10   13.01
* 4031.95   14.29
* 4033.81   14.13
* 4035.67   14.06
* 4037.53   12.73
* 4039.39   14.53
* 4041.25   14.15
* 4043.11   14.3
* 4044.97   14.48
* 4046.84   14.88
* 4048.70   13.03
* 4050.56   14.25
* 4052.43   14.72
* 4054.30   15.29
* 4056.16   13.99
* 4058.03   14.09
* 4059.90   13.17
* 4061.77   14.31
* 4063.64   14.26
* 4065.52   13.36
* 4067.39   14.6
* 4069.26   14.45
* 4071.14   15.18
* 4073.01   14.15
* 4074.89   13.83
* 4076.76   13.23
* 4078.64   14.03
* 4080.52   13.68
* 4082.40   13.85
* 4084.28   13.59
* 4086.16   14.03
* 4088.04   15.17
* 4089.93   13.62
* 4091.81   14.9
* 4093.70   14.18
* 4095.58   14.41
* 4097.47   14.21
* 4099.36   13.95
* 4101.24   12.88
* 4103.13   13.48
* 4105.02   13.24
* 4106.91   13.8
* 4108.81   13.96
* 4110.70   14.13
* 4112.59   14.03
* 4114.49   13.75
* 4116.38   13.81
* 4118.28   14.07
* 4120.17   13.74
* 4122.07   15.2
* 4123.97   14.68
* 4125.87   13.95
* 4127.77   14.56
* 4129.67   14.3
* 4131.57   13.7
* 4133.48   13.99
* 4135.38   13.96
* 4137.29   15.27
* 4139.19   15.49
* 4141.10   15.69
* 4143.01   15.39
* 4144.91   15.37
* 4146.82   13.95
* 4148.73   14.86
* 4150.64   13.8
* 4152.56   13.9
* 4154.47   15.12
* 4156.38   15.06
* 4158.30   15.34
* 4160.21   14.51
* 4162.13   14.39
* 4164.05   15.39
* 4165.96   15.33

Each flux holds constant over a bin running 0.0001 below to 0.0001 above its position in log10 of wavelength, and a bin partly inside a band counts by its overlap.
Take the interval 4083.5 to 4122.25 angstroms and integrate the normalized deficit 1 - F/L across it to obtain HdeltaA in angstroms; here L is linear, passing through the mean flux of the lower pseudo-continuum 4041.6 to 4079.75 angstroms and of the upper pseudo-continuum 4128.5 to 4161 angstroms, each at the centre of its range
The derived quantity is 1.2 angstroms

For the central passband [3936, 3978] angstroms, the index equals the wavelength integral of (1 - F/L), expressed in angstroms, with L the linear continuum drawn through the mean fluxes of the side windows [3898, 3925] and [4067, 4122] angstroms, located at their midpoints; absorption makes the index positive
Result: 1.6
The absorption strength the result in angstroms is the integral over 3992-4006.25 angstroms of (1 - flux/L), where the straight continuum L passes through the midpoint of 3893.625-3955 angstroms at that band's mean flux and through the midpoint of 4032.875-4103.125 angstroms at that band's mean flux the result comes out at 0.2 angstroms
